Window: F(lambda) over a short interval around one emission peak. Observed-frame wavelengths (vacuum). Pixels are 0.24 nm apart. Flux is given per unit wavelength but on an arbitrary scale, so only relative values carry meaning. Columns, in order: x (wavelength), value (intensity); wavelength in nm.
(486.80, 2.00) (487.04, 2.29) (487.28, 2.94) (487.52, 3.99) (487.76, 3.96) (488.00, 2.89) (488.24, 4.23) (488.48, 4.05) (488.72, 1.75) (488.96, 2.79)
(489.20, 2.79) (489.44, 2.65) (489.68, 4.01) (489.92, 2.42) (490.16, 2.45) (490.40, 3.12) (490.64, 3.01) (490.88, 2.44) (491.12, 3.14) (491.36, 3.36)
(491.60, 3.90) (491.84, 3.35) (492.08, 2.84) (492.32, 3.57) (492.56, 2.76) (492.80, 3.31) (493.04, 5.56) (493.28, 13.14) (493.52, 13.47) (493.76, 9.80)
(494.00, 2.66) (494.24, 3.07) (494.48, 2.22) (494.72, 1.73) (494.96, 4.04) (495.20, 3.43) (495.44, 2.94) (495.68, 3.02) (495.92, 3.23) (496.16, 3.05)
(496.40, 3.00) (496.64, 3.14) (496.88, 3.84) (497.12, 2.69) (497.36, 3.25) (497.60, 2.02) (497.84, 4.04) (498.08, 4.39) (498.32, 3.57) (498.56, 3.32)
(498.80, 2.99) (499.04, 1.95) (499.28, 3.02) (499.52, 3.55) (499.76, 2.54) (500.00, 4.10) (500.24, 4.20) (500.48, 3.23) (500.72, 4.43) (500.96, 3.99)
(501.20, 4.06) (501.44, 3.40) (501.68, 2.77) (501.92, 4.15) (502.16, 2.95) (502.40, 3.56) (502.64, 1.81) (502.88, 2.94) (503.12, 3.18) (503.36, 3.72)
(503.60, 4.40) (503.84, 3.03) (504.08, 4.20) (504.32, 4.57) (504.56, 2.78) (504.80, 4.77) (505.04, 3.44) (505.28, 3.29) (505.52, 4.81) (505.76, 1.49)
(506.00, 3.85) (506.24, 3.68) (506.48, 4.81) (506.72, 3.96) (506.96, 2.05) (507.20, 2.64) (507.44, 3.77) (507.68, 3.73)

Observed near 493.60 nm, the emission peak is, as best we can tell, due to [O II]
